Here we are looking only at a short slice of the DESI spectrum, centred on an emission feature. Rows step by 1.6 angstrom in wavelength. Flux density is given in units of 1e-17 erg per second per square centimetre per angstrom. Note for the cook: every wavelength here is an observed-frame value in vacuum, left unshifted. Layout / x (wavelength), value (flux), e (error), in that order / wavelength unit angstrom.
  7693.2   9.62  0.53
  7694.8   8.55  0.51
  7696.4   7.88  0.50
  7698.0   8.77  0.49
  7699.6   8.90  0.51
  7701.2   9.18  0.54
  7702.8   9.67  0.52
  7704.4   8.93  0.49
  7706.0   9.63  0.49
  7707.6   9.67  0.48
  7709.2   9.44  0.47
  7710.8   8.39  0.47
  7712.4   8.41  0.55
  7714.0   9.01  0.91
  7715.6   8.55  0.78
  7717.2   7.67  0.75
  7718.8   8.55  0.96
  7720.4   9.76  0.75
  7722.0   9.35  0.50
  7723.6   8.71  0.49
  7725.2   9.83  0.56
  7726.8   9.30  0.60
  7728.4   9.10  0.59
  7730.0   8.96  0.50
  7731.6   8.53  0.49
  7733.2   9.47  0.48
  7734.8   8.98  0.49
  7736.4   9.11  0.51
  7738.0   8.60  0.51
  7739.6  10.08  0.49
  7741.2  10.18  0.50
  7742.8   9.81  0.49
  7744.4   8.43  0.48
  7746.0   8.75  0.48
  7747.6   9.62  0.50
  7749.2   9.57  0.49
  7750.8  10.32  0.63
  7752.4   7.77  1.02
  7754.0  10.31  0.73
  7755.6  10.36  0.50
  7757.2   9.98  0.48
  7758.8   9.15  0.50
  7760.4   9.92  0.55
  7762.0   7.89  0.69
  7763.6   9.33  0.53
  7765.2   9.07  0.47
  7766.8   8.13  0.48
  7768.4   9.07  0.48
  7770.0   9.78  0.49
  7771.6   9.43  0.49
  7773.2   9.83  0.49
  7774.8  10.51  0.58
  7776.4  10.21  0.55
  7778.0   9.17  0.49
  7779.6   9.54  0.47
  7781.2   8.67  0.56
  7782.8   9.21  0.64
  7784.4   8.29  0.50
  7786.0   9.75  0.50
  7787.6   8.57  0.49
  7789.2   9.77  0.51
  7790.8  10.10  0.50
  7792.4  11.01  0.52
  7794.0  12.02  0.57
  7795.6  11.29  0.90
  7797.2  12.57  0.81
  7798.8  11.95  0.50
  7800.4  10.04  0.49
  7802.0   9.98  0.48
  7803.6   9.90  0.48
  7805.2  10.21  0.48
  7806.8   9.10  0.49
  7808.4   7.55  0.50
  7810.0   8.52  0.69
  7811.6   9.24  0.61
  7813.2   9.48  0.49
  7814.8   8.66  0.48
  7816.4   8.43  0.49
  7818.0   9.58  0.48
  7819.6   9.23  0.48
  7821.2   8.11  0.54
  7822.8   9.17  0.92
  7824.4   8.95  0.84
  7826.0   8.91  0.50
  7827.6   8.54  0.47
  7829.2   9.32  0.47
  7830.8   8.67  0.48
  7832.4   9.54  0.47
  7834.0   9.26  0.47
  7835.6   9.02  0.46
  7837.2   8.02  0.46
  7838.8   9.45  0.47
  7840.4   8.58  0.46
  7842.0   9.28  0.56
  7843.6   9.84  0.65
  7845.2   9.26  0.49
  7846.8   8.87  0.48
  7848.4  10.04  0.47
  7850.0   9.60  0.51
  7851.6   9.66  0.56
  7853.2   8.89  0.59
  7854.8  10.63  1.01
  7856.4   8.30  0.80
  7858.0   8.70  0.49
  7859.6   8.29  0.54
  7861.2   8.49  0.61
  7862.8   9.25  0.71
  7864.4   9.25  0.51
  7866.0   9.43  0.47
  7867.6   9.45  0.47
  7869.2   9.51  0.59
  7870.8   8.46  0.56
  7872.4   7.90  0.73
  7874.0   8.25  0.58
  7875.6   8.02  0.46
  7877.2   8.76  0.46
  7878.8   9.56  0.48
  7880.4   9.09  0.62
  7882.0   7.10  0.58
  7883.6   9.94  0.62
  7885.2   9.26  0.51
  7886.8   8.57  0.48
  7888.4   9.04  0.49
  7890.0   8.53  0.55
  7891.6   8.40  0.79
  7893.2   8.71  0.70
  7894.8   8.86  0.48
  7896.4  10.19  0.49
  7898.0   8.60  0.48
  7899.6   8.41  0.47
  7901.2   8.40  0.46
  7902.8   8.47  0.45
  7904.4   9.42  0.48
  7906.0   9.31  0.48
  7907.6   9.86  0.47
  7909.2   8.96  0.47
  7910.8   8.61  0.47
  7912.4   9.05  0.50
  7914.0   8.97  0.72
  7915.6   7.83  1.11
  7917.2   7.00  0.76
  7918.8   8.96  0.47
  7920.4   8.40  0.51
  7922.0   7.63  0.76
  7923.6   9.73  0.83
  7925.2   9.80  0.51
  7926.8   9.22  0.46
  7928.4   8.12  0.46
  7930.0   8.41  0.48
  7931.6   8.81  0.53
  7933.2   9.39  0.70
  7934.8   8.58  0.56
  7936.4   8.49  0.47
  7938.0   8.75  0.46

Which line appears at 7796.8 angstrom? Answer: [N II] 6583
